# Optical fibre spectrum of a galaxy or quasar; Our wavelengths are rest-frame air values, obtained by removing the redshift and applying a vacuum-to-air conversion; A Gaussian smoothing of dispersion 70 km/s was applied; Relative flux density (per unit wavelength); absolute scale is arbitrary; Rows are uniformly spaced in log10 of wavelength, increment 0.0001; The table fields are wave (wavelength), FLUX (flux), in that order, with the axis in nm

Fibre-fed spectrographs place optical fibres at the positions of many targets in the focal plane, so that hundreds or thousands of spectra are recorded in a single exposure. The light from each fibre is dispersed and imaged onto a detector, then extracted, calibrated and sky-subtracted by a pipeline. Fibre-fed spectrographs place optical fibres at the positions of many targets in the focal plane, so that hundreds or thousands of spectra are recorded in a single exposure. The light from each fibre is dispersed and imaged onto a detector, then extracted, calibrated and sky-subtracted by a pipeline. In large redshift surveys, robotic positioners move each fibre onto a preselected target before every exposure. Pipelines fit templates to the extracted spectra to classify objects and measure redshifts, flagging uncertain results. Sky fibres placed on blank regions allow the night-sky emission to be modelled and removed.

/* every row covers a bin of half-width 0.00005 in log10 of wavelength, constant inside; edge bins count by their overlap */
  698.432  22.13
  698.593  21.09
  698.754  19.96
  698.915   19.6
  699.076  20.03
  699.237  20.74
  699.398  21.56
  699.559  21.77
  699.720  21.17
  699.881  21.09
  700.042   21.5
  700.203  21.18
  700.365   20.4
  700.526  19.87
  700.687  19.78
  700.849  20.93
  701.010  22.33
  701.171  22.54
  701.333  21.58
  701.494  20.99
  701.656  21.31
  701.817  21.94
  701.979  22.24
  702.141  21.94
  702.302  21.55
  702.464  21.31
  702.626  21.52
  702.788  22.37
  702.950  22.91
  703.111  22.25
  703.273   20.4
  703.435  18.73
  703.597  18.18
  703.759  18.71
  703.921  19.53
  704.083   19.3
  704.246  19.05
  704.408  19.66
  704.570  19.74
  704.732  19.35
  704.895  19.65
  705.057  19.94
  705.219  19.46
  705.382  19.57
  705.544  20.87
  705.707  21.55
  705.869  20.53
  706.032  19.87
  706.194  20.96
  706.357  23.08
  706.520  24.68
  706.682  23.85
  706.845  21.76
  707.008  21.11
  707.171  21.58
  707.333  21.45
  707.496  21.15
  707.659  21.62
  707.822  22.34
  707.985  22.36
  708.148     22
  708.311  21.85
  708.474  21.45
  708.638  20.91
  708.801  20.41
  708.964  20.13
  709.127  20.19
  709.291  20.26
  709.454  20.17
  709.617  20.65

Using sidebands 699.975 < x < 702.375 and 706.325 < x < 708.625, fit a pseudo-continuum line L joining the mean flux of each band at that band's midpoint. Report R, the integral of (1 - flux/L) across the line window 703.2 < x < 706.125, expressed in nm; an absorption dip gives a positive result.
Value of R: 0.28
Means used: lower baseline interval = 21.3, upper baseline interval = 22.1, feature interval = 19.7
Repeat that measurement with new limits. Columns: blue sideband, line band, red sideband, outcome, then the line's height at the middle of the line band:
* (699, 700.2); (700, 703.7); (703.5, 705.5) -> -0.16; 20.3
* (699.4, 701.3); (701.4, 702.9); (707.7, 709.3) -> -0.04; 21.2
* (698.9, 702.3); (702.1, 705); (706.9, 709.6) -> 0.12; 21.2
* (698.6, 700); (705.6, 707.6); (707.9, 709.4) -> -0.08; 21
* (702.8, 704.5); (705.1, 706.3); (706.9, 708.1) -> 0.03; 20.9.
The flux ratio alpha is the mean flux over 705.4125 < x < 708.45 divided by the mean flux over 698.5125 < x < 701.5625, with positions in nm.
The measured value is 1.04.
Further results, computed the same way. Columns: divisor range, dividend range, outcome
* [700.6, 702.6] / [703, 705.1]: 0.91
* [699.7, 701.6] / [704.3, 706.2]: 0.95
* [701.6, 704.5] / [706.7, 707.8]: 1.04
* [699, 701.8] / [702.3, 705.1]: 0.96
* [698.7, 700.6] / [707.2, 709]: 1.03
